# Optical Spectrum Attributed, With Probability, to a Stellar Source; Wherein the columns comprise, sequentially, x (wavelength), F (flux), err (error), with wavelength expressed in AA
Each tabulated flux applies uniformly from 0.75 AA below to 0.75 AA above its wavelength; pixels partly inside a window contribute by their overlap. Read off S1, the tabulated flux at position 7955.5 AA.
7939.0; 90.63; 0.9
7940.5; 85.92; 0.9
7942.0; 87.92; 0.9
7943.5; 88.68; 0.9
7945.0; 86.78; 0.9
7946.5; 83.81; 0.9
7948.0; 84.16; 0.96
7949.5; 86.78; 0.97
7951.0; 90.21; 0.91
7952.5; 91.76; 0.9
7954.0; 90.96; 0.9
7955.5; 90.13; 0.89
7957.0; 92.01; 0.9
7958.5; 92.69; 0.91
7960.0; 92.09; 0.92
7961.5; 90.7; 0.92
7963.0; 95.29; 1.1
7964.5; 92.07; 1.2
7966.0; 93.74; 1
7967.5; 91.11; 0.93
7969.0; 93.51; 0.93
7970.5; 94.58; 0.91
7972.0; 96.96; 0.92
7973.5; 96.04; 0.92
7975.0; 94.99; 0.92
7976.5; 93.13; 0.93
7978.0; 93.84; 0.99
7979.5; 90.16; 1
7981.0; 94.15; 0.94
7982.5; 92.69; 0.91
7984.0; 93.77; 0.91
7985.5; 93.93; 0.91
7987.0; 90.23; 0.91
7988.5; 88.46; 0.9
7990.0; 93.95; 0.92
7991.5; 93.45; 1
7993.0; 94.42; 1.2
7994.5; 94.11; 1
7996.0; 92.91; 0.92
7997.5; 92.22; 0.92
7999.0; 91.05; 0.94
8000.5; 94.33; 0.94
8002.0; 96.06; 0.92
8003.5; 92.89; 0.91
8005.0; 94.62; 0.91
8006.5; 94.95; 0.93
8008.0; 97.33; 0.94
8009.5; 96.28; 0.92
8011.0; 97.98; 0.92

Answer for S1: 90.13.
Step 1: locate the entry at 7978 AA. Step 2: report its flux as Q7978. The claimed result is 93.84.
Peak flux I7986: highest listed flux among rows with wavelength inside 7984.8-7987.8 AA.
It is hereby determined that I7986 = 93.93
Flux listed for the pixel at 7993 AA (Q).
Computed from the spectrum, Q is 94.42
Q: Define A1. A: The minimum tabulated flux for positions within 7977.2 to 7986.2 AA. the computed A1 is 90.16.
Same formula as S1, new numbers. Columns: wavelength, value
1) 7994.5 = 94.11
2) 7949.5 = 86.78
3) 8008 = 97.33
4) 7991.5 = 93.45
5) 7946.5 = 83.81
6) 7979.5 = 90.16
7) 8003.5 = 92.89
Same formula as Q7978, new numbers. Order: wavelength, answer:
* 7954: 90.96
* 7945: 86.78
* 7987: 90.23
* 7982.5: 92.69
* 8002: 96.06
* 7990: 93.95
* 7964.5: 92.07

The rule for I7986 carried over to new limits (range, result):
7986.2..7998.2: 94.42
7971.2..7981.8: 96.96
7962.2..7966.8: 95.29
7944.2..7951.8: 90.21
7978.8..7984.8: 94.15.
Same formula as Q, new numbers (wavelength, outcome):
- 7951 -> 90.21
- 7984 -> 93.77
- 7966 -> 93.74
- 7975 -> 94.99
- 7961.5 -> 90.7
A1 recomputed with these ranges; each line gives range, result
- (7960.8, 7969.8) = 90.7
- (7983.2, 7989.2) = 88.46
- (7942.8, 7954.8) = 83.81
